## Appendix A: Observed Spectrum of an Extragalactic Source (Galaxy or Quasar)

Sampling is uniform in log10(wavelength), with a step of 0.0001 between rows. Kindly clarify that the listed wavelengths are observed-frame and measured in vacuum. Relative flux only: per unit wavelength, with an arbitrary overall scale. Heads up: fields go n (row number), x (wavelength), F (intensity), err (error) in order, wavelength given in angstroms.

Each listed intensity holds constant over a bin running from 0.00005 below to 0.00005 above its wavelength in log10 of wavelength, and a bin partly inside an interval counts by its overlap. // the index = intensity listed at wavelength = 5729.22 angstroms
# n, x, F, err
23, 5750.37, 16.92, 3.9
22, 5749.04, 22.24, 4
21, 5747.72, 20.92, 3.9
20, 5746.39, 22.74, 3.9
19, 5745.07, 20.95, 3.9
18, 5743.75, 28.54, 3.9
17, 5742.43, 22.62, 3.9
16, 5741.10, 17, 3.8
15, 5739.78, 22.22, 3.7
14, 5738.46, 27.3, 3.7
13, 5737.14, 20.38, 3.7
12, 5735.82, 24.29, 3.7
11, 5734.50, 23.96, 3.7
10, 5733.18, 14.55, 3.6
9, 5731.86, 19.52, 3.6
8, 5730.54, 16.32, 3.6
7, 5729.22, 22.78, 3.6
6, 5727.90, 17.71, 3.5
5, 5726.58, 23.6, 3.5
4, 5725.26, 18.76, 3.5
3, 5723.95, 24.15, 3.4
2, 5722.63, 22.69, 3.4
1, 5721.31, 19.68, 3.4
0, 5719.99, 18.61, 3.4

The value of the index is 22.78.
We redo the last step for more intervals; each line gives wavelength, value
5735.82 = 24.29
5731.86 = 19.52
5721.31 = 19.68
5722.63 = 22.69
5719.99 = 18.61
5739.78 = 22.22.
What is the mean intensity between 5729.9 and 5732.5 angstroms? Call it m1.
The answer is 17.9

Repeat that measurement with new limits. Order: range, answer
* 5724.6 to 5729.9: 20.7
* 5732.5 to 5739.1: 22.1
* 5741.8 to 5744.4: 25.6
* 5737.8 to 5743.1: 22.3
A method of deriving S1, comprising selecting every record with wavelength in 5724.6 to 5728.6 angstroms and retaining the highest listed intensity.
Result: 23.6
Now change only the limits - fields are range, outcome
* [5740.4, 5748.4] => 28.54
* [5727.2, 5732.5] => 22.78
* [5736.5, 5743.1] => 27.3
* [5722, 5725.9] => 24.15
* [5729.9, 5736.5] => 24.29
